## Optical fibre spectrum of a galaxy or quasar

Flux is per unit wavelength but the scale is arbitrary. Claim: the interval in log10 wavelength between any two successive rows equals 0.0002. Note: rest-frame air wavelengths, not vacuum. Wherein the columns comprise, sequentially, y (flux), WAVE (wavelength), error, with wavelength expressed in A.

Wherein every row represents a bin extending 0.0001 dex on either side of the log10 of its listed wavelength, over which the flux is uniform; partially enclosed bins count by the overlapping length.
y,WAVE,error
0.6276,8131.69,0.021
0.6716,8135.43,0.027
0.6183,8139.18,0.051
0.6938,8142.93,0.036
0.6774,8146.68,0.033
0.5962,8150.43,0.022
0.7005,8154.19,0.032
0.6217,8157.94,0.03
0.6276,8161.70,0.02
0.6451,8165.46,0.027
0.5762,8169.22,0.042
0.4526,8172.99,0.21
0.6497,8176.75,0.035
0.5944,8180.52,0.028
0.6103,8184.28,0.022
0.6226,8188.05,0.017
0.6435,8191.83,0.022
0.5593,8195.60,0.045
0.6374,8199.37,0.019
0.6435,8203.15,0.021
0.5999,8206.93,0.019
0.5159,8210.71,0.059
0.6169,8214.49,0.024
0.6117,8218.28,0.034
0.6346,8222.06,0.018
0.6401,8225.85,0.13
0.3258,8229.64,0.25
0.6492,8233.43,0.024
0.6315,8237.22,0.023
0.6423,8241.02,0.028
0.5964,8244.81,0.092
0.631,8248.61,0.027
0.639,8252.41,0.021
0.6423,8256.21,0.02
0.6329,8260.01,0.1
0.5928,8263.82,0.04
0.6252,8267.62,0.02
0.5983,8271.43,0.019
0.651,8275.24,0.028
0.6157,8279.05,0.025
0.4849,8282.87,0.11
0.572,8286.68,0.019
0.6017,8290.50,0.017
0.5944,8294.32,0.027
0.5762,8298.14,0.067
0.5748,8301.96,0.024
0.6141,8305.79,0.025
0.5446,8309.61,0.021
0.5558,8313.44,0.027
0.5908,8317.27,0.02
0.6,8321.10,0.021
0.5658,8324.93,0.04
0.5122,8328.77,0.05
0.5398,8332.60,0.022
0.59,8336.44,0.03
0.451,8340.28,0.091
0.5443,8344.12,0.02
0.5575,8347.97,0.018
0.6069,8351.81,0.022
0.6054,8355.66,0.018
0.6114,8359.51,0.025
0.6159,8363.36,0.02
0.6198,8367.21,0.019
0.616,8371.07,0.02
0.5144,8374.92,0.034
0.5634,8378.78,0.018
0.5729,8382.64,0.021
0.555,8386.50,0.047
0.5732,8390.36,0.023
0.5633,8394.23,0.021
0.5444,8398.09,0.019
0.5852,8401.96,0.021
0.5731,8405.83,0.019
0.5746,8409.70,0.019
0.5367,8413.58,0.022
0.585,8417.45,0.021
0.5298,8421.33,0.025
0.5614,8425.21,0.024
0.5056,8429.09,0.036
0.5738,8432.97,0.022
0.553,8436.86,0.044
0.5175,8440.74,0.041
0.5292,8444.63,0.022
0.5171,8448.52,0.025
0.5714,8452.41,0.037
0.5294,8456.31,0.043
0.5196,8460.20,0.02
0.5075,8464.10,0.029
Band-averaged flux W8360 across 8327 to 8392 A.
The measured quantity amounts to 0.568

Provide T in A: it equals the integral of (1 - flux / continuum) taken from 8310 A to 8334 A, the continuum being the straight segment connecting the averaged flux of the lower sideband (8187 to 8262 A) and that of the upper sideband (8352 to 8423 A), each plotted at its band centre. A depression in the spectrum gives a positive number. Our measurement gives 1.1 A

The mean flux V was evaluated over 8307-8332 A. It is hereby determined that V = 0.562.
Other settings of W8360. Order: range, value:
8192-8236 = 0.588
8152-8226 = 0.609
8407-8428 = 0.556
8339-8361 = 0.565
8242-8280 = 0.623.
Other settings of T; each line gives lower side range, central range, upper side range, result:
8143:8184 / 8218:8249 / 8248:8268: 1.56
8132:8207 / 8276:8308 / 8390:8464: 0.31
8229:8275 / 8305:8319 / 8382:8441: 0.41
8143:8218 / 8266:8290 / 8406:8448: -0.21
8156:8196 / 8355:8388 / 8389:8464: -1.50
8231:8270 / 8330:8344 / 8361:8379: 1.64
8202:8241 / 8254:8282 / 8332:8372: -1.57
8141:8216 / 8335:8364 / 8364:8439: 0.25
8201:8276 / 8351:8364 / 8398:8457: -0.89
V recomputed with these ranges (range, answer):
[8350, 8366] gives 0.61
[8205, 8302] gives 0.596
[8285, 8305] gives 0.585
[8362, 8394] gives 0.577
